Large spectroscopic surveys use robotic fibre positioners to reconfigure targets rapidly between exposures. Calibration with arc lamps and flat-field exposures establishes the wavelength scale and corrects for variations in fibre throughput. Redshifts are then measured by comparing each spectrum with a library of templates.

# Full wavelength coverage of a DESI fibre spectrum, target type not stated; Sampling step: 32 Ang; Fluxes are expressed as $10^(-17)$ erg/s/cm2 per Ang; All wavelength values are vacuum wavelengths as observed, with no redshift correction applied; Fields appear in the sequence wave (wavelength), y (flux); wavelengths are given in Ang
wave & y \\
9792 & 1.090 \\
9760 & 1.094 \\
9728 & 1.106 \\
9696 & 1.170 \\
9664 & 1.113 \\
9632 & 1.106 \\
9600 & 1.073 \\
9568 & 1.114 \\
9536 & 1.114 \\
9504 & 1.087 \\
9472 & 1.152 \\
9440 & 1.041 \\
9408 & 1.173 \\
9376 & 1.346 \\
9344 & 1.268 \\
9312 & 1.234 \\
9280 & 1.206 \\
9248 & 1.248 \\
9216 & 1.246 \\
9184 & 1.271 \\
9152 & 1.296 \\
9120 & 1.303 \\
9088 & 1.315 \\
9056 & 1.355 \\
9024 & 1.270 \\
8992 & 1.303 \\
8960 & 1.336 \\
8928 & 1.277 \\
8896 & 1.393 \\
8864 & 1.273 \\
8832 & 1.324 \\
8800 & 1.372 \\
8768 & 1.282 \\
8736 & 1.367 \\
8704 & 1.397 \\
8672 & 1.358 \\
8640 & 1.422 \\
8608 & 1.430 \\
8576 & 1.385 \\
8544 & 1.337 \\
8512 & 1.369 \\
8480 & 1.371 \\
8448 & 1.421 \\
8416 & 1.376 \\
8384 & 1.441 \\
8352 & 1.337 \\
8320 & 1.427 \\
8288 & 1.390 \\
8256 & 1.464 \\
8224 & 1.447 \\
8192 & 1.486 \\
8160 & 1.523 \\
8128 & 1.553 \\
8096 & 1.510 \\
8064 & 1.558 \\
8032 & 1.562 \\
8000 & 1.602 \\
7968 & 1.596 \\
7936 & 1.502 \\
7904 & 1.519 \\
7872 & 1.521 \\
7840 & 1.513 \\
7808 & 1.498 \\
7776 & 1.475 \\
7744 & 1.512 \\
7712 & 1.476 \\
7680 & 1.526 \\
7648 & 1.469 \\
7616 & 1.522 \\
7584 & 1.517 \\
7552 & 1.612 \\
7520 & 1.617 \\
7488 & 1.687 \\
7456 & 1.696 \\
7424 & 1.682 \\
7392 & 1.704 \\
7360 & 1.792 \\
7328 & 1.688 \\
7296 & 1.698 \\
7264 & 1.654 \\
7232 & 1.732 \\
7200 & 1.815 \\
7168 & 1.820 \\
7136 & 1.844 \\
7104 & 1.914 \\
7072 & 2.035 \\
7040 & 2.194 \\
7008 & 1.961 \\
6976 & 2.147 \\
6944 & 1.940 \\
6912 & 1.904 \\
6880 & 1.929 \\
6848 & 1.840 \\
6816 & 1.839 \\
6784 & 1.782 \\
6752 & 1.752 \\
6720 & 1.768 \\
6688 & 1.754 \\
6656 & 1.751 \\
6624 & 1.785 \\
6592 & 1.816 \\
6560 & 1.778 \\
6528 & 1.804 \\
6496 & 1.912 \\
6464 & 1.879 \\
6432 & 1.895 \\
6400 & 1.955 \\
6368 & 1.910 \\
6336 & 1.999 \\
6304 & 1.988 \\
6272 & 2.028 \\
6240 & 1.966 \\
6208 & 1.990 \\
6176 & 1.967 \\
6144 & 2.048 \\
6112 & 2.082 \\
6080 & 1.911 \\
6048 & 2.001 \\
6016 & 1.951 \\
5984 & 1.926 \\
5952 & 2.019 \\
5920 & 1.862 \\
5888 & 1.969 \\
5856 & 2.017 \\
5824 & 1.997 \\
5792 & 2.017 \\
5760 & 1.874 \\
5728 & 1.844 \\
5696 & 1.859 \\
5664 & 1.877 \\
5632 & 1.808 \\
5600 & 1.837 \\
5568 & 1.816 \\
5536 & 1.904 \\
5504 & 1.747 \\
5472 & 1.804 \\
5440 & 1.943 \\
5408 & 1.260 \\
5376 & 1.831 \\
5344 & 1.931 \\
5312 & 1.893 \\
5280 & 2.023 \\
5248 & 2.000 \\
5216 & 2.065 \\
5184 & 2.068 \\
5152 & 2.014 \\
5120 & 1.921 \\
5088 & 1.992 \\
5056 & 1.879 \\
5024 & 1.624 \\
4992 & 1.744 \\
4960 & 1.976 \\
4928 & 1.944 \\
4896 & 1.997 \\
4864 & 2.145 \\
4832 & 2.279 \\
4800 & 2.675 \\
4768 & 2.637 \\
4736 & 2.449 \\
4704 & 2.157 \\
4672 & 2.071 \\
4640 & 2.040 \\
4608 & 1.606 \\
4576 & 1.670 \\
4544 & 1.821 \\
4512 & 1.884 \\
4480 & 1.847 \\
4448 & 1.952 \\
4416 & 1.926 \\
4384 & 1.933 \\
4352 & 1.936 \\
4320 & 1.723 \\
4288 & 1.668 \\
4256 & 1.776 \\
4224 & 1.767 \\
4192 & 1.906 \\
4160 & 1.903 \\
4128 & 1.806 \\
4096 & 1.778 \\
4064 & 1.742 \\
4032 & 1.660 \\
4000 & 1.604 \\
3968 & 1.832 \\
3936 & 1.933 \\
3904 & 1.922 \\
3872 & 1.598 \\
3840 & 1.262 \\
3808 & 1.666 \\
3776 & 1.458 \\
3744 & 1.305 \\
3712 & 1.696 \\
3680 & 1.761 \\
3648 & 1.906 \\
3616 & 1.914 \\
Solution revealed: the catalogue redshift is 0.508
